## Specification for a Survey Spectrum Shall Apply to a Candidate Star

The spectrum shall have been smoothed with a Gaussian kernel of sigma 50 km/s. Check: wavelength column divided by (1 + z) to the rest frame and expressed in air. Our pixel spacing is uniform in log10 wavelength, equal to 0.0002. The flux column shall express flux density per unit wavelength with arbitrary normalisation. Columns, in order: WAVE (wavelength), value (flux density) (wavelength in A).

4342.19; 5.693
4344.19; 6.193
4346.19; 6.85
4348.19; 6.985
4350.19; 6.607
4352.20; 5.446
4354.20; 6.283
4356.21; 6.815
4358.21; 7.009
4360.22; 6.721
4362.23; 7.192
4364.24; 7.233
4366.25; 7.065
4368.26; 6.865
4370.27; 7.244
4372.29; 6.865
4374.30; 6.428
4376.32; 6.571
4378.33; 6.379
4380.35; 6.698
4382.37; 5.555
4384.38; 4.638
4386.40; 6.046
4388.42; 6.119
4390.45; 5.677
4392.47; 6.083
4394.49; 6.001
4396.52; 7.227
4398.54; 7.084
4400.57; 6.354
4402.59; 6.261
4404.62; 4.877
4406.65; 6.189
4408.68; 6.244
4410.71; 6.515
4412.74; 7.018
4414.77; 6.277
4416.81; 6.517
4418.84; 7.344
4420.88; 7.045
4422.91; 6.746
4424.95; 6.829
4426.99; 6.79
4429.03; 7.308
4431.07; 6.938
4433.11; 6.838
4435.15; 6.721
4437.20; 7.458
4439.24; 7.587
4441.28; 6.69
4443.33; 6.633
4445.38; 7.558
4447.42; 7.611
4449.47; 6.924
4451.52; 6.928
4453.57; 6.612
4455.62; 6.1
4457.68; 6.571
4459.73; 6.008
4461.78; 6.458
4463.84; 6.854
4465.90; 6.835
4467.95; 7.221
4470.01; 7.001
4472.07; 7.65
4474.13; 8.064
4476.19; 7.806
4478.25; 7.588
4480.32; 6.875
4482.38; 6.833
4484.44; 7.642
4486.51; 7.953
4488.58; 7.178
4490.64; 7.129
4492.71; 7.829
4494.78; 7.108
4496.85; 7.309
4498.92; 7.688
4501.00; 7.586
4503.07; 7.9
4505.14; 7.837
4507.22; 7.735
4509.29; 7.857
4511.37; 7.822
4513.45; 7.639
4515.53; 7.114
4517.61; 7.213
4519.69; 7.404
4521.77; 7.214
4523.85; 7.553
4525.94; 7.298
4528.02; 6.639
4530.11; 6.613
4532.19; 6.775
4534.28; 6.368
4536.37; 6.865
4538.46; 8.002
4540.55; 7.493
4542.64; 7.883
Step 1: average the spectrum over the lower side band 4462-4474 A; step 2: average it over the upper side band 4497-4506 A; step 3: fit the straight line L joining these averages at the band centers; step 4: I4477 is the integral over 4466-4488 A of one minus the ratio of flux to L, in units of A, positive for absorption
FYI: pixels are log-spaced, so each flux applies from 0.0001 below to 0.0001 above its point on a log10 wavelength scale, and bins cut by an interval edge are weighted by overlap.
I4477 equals -0.43 A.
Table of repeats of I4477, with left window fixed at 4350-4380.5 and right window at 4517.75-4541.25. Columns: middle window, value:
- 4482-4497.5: -0.8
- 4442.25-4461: 0.4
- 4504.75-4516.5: -1.0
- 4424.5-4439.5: -0.4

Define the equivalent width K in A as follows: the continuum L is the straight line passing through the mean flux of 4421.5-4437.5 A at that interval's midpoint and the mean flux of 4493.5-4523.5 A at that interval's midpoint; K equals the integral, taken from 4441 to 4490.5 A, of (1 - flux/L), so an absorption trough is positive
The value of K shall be 0.9 A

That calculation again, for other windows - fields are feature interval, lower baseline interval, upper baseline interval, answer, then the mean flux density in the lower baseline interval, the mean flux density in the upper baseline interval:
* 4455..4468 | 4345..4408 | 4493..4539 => 0.8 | 6.43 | 7.34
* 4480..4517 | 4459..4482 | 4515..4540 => -2.1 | 7.13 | 7.1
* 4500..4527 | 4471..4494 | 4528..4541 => -1.4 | 7.5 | 6.97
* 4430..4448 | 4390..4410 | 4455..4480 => -1.1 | 6.22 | 7.02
